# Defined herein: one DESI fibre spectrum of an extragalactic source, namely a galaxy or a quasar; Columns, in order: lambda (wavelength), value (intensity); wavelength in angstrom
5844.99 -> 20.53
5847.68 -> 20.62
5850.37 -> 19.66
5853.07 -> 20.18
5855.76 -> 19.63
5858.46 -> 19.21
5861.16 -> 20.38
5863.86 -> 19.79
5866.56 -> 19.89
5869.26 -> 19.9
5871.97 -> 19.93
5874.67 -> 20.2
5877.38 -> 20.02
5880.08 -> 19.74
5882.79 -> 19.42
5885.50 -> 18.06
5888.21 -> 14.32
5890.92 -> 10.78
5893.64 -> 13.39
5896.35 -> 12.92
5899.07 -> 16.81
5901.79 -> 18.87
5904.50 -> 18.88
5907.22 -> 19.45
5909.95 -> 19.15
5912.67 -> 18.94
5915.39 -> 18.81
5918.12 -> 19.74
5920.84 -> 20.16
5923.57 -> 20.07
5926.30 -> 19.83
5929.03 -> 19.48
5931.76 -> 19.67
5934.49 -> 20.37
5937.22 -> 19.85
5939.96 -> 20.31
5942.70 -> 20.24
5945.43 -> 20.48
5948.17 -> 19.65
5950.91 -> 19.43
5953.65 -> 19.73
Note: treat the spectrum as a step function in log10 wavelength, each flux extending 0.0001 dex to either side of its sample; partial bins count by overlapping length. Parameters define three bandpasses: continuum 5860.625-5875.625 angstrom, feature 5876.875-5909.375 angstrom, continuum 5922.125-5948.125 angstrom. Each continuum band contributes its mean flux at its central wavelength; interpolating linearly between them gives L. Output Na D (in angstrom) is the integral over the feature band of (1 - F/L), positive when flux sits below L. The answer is 5.1 angstrom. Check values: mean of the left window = 20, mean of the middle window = 16.9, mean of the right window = 20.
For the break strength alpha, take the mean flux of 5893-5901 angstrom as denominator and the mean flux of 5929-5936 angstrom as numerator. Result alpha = 1.35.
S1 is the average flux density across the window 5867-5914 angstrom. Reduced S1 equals 17.7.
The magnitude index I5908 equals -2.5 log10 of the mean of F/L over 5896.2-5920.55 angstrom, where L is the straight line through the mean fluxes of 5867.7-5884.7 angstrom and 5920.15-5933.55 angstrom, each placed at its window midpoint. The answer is 0.07 mag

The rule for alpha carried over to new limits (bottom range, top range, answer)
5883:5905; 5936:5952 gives 1.28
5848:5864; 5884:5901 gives 0.73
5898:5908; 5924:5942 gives 1.08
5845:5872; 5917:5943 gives 1.00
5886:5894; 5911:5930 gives 1.47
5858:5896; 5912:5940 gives 1.09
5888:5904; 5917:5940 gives 1.35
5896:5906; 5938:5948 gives 1.17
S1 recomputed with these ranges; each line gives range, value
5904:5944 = 19.7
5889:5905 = 15.1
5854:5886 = 19.7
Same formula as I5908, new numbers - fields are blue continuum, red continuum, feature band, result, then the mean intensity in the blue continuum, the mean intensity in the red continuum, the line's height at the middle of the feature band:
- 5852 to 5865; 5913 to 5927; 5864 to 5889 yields 0.033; 19.8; 19.7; 19.8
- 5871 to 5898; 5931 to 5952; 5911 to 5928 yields -0.045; 16.8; 20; 18.8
